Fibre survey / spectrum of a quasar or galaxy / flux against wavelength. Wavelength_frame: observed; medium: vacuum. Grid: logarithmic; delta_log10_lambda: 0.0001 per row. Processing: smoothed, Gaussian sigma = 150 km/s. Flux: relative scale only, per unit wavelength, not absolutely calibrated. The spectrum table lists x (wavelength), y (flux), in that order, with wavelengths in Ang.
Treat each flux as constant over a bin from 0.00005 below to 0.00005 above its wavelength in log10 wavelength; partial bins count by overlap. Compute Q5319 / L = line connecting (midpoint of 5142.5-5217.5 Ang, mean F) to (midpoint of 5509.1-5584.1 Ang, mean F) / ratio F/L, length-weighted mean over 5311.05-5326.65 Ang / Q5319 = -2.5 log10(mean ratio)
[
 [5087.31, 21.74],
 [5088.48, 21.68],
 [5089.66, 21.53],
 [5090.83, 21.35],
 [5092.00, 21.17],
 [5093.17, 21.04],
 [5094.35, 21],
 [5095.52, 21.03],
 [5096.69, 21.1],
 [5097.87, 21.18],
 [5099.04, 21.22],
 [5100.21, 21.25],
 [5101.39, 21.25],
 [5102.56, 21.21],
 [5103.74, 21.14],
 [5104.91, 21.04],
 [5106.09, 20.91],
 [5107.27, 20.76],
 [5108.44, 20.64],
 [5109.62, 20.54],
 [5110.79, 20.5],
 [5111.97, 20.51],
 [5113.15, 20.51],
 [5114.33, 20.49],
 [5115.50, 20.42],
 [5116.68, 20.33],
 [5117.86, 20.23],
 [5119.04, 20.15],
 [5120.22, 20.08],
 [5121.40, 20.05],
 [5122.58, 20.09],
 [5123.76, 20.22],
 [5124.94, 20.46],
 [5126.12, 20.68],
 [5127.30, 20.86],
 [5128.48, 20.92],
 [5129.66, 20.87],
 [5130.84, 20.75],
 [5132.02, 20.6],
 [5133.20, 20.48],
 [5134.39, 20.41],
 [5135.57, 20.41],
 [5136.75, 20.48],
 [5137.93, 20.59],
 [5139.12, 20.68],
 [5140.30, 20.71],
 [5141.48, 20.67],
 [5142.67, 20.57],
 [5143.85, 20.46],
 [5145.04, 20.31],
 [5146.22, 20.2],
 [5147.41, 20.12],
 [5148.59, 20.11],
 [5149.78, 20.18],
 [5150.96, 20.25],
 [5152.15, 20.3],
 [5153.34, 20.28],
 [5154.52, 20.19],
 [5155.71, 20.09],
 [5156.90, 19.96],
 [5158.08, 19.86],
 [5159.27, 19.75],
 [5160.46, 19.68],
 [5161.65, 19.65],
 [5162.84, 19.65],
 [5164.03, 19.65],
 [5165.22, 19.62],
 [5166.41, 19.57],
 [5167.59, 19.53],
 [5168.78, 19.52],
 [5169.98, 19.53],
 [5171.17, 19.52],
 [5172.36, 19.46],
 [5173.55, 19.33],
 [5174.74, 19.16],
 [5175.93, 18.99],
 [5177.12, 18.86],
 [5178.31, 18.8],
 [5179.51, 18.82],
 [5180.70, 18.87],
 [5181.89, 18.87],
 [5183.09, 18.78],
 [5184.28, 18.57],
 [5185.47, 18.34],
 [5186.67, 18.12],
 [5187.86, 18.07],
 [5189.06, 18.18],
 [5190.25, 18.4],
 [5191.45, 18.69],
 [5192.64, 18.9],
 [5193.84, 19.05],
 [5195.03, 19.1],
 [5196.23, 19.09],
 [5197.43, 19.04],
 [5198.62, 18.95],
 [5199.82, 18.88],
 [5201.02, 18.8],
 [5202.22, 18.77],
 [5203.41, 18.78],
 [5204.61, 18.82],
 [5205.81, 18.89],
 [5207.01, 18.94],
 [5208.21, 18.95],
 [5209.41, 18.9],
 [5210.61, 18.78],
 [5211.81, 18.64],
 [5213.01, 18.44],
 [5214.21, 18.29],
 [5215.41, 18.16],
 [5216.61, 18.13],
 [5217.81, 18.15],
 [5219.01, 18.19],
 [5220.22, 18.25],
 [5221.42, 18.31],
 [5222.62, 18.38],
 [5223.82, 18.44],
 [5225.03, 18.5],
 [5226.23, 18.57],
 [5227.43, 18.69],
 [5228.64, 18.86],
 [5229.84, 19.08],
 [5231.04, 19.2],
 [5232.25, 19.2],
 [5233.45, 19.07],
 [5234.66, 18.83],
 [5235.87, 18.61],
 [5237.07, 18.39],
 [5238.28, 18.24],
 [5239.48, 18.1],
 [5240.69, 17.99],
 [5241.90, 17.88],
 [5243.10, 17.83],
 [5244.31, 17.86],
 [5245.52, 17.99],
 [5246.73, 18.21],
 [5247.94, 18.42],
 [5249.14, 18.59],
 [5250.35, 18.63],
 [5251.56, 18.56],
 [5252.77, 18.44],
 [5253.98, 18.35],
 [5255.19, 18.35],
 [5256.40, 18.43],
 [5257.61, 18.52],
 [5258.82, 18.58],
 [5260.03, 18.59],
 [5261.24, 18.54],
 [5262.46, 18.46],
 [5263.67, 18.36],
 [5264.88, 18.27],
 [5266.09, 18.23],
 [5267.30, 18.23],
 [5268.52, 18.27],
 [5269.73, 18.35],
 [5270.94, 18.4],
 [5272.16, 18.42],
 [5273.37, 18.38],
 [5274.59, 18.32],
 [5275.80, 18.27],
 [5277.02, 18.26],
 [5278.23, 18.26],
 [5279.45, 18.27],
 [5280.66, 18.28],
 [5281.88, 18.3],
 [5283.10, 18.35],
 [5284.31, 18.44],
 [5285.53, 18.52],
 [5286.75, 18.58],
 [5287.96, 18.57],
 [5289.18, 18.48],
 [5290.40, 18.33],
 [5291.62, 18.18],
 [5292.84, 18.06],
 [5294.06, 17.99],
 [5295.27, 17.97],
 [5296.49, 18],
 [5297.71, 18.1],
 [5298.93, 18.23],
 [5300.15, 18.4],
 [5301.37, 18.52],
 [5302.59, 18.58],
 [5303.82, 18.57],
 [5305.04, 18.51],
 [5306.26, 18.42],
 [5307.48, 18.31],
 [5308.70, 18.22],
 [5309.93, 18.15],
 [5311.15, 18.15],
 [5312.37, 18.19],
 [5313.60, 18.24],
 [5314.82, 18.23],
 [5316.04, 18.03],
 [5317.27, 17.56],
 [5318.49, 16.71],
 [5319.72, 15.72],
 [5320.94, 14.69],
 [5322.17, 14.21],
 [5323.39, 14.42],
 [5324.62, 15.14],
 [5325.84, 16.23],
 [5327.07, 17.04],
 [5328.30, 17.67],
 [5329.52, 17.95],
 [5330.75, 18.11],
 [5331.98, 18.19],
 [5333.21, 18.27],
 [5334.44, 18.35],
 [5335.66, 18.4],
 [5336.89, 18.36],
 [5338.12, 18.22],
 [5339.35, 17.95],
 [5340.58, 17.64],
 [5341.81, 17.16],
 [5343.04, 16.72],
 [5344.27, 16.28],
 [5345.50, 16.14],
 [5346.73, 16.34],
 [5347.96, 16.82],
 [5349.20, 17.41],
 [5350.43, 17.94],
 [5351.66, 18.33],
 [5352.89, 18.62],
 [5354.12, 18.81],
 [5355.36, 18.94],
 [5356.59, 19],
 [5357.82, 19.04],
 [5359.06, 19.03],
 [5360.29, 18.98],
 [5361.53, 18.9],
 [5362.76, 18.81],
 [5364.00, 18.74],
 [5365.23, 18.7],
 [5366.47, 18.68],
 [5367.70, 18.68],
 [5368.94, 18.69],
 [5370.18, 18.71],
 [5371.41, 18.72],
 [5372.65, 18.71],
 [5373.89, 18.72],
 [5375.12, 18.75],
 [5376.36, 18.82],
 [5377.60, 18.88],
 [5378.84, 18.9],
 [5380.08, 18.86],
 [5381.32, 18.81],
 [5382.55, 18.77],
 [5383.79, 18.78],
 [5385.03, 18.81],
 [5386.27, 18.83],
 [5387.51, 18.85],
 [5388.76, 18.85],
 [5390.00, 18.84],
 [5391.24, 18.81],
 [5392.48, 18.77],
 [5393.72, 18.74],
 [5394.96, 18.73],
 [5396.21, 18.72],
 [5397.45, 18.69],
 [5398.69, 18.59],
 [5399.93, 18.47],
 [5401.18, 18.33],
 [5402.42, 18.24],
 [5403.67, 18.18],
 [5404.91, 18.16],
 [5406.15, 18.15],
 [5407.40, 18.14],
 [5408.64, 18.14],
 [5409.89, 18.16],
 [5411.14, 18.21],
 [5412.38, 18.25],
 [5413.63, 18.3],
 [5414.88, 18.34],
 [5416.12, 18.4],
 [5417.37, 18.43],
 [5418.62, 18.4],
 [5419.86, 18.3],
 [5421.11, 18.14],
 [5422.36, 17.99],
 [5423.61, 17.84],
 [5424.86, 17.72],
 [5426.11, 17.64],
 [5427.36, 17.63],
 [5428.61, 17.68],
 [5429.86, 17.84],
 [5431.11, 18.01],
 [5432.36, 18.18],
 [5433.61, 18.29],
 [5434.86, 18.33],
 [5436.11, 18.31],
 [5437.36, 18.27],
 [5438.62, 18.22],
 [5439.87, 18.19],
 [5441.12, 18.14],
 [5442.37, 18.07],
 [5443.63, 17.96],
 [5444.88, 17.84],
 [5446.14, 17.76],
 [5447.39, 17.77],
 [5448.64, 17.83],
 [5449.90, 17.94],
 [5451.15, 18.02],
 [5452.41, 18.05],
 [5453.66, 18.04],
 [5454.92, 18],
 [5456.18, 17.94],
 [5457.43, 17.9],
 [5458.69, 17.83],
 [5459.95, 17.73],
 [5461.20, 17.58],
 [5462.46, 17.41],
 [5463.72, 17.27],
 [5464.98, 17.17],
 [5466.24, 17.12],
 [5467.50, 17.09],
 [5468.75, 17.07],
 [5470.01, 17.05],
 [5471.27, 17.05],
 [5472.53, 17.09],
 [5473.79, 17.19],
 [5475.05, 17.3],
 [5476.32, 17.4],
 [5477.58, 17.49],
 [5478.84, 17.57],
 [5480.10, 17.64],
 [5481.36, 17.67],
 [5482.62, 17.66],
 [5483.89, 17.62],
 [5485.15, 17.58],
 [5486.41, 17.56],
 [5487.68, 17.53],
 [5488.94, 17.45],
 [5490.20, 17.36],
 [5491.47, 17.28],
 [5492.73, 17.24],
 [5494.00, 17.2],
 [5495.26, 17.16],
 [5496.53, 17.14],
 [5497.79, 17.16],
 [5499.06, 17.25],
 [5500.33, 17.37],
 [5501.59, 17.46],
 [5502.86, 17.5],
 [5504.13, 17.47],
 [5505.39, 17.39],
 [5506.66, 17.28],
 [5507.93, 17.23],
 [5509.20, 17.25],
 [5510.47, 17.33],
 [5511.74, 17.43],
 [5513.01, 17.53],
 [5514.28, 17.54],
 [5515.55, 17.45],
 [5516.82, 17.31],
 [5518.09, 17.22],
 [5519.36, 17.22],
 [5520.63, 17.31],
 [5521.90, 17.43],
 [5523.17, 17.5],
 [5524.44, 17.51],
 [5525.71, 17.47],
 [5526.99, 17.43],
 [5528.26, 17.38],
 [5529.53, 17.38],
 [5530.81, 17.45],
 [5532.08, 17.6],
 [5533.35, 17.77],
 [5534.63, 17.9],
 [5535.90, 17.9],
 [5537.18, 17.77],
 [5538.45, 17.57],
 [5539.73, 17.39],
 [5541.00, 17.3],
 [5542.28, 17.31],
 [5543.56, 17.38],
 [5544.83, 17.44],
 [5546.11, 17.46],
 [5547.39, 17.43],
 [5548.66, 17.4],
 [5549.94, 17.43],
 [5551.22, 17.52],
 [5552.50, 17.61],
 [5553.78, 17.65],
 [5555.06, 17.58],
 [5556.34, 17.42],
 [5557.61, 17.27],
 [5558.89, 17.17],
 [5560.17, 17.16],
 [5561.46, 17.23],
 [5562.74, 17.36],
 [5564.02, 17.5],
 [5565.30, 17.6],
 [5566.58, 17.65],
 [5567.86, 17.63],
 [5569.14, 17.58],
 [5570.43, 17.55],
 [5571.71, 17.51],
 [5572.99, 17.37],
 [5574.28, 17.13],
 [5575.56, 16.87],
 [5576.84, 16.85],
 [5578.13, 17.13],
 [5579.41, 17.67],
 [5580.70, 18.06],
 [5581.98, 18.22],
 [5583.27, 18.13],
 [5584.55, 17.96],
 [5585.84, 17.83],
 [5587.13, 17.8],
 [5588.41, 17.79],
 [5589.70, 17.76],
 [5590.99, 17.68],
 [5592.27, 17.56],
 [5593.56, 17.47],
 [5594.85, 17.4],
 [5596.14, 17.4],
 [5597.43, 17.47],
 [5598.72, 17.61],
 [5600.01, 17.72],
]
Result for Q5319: 0.13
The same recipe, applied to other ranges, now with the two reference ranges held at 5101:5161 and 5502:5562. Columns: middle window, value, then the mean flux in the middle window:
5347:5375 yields 0.01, 18.6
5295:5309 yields 0.05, 18.3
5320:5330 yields 0.19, 15.9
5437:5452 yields 0.01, 18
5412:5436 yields 0.01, 18.1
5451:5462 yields 0.01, 17.9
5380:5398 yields -0.02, 18.8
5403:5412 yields 0.01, 18.2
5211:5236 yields 0.07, 18.6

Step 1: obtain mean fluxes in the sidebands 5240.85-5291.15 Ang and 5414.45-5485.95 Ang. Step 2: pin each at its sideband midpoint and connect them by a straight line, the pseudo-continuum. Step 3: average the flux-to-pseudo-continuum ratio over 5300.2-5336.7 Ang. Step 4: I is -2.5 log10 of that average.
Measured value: 0.04 mag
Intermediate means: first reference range 18.3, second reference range 17.8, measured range 17.5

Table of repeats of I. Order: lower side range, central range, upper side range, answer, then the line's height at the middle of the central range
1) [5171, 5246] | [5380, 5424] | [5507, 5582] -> -0.03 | 18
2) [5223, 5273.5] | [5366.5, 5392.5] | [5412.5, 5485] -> -0.04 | 18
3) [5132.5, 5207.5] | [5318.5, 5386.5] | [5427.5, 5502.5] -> 0.02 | 18.3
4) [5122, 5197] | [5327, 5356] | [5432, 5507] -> 0.04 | 18.5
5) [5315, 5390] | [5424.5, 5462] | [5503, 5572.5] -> -0.02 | 17.7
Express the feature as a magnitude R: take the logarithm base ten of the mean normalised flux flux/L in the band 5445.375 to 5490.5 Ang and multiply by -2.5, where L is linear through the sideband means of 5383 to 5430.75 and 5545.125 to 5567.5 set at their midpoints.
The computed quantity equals 0.03 mag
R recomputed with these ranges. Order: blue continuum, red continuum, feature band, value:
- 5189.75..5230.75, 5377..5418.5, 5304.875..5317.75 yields 0.03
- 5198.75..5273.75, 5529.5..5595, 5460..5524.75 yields 0.02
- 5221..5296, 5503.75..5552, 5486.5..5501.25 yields 0.02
